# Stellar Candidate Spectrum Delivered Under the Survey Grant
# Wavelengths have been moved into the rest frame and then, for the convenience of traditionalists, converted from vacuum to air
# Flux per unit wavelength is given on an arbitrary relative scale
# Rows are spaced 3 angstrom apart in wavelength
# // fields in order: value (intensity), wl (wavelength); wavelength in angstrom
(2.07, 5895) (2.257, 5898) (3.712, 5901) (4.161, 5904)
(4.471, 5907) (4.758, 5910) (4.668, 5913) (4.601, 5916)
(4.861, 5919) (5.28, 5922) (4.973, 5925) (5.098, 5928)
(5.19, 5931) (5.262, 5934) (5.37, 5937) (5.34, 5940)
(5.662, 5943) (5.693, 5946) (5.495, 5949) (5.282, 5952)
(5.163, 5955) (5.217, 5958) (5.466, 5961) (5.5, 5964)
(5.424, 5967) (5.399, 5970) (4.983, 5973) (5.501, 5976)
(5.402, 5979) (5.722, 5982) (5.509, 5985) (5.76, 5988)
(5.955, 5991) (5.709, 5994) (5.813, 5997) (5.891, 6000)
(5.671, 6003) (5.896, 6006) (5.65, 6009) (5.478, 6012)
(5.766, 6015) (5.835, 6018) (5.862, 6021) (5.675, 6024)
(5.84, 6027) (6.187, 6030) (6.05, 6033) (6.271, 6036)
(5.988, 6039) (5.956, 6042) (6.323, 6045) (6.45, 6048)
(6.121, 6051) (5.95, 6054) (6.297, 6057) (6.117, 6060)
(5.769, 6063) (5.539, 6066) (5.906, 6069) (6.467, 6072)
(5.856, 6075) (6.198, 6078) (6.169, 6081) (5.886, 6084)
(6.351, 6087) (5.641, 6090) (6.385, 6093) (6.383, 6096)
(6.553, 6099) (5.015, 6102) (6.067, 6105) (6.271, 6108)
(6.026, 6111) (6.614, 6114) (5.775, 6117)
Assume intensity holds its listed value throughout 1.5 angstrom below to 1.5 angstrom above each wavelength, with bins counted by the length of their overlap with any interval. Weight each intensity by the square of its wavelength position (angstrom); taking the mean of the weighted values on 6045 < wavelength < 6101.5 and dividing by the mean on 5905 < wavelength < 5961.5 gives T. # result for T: 1.2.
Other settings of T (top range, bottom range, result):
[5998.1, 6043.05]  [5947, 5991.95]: 1.10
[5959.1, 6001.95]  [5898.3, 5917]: 1.34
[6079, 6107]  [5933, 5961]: 1.18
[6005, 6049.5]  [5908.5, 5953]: 1.19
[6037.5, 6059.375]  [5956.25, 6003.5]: 1.13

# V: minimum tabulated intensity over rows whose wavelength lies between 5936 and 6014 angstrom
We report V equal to 4.983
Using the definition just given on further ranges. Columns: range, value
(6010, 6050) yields 5.478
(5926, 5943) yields 5.098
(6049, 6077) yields 5.539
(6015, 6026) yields 5.675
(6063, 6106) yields 5.015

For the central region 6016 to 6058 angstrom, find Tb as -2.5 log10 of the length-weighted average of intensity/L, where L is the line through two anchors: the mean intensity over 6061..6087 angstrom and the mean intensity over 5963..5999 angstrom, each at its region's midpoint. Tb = -0.041 mag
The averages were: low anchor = 5.56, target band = 6.05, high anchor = 6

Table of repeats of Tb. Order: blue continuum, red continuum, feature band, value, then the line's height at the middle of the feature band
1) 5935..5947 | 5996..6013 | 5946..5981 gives 0.043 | 5.58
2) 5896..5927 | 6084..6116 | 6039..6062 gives -0.093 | 5.65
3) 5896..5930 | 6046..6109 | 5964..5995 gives -0.092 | 5.08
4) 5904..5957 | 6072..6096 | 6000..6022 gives -0.022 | 5.63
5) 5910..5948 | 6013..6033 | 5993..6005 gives -0.018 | 5.68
